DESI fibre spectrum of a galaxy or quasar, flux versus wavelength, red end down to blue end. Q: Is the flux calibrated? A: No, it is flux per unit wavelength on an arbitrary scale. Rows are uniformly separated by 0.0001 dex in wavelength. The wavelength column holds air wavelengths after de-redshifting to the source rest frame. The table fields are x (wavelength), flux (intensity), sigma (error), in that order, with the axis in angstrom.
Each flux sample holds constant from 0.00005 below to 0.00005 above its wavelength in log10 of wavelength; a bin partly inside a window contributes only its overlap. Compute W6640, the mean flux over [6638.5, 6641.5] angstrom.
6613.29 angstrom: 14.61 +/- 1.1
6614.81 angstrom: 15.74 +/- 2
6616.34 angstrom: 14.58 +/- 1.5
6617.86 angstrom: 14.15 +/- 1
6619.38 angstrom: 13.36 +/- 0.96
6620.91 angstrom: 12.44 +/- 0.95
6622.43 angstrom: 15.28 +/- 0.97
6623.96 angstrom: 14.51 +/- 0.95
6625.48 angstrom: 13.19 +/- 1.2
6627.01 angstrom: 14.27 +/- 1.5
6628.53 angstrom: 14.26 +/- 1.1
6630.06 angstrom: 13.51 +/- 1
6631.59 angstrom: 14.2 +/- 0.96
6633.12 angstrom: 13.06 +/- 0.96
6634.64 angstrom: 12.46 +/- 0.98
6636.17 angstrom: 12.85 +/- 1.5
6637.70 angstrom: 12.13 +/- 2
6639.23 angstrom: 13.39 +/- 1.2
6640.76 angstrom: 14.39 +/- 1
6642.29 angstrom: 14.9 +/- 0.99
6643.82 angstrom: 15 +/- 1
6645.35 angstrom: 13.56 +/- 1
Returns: 13.9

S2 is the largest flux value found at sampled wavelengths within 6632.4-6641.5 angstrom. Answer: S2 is 14.39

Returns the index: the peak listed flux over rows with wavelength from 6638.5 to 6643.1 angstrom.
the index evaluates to 14.9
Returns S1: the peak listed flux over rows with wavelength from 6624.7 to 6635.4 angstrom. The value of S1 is 14.27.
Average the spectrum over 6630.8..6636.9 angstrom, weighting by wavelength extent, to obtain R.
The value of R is 13.1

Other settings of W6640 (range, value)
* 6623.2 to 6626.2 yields 13.9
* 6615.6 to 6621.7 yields 13.7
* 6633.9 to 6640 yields 12.7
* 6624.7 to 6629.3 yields 13.9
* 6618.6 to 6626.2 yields 13.8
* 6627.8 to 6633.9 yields 13.7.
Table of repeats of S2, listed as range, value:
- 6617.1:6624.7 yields 15.28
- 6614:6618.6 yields 15.74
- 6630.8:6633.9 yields 14.2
